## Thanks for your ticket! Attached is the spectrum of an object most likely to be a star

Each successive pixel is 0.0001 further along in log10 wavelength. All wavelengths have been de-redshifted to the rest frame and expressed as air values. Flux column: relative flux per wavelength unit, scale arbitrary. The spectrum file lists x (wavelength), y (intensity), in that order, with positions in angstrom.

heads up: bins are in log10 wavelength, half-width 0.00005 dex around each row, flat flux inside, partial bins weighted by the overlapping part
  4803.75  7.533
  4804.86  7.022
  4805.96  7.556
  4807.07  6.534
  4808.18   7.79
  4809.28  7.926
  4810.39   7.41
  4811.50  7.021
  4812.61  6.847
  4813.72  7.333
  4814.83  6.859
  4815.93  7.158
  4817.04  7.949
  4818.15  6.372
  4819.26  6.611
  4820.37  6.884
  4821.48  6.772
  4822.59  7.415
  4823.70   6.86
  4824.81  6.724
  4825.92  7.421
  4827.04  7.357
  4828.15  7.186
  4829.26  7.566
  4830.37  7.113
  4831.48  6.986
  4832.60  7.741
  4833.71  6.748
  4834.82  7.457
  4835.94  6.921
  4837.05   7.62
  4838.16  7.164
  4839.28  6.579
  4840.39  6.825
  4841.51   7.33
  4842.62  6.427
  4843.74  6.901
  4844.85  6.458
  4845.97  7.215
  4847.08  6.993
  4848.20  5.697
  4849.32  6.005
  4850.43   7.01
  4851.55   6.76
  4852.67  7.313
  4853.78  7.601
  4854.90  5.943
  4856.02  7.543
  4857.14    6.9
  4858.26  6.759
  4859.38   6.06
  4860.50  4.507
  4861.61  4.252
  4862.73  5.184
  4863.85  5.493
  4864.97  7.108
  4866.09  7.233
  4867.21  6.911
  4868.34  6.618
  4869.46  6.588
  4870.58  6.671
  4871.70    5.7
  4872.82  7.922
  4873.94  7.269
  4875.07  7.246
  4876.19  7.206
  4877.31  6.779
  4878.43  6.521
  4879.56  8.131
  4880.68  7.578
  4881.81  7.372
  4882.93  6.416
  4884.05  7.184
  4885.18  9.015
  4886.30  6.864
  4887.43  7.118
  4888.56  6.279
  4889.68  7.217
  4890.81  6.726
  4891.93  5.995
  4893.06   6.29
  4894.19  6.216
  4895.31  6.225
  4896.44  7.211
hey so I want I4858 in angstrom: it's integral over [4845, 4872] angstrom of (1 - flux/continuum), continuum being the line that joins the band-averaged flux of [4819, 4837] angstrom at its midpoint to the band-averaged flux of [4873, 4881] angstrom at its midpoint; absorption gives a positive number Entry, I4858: 3.0 angstrom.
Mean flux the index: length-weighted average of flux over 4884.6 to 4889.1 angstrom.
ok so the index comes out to 7.31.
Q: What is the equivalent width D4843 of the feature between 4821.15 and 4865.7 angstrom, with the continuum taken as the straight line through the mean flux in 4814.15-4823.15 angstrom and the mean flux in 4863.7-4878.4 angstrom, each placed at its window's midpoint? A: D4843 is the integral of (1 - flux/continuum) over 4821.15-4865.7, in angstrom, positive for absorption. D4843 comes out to 1.2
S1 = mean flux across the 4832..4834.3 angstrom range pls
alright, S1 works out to 7.24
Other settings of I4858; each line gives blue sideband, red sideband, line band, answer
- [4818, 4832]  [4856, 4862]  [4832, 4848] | -1.1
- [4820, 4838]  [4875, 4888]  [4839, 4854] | 0.9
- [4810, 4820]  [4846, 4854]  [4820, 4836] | -0.5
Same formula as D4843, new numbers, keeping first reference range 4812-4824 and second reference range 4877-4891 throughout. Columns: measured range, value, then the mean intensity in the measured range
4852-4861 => 0.7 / 6.59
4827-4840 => -0.3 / 7.2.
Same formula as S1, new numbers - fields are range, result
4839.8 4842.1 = 7.07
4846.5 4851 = 6.44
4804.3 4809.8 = 7.37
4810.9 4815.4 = 7.02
